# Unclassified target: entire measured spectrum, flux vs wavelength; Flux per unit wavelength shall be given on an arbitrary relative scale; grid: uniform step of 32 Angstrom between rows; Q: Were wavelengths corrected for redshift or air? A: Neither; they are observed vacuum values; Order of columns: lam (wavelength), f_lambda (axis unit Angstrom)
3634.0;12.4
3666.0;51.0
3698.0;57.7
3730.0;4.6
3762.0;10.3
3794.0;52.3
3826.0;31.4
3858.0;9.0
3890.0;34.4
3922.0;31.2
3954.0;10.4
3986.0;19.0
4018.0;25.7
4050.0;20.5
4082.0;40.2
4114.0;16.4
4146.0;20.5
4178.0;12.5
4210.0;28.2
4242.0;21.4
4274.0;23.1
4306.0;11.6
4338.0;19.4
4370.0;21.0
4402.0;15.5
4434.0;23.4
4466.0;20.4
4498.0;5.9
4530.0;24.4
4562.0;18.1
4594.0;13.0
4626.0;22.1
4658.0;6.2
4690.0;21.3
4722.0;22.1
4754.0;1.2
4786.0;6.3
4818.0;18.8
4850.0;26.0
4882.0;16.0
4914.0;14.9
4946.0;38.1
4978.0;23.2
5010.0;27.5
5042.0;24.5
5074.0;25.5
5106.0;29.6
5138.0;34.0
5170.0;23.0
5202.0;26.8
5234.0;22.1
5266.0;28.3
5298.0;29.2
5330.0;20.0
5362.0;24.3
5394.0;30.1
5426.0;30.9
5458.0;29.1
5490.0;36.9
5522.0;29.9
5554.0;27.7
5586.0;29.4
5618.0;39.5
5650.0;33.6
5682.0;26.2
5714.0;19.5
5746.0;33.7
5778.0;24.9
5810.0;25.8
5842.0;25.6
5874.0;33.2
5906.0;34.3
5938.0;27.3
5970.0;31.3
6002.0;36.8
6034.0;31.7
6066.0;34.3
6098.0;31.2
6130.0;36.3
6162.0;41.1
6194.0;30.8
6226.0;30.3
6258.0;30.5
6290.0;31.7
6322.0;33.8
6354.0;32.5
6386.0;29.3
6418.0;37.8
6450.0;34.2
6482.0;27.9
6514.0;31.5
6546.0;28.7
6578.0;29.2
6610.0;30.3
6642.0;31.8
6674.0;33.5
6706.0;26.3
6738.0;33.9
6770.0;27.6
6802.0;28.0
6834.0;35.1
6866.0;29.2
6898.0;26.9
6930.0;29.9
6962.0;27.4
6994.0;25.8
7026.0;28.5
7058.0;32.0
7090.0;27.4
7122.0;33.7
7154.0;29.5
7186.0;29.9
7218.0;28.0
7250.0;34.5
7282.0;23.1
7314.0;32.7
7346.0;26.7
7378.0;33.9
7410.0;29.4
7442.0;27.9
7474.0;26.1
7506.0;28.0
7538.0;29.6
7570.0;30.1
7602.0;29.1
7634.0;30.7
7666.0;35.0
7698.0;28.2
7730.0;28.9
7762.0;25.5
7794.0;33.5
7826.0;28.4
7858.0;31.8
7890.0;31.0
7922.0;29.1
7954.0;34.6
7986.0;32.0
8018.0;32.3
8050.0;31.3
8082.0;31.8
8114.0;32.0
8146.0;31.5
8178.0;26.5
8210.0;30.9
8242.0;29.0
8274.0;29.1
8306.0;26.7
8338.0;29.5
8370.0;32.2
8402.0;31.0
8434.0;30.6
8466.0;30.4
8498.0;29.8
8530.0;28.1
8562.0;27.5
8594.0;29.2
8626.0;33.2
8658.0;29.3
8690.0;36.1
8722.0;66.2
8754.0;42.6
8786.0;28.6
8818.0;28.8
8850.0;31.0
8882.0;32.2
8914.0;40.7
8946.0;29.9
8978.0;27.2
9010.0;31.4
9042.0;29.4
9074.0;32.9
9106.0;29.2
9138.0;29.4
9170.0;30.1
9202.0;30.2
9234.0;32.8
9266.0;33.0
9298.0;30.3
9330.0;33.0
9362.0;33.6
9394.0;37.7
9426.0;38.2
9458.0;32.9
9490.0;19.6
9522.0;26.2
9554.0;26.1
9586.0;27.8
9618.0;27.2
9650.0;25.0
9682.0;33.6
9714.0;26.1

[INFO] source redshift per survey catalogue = 0.329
